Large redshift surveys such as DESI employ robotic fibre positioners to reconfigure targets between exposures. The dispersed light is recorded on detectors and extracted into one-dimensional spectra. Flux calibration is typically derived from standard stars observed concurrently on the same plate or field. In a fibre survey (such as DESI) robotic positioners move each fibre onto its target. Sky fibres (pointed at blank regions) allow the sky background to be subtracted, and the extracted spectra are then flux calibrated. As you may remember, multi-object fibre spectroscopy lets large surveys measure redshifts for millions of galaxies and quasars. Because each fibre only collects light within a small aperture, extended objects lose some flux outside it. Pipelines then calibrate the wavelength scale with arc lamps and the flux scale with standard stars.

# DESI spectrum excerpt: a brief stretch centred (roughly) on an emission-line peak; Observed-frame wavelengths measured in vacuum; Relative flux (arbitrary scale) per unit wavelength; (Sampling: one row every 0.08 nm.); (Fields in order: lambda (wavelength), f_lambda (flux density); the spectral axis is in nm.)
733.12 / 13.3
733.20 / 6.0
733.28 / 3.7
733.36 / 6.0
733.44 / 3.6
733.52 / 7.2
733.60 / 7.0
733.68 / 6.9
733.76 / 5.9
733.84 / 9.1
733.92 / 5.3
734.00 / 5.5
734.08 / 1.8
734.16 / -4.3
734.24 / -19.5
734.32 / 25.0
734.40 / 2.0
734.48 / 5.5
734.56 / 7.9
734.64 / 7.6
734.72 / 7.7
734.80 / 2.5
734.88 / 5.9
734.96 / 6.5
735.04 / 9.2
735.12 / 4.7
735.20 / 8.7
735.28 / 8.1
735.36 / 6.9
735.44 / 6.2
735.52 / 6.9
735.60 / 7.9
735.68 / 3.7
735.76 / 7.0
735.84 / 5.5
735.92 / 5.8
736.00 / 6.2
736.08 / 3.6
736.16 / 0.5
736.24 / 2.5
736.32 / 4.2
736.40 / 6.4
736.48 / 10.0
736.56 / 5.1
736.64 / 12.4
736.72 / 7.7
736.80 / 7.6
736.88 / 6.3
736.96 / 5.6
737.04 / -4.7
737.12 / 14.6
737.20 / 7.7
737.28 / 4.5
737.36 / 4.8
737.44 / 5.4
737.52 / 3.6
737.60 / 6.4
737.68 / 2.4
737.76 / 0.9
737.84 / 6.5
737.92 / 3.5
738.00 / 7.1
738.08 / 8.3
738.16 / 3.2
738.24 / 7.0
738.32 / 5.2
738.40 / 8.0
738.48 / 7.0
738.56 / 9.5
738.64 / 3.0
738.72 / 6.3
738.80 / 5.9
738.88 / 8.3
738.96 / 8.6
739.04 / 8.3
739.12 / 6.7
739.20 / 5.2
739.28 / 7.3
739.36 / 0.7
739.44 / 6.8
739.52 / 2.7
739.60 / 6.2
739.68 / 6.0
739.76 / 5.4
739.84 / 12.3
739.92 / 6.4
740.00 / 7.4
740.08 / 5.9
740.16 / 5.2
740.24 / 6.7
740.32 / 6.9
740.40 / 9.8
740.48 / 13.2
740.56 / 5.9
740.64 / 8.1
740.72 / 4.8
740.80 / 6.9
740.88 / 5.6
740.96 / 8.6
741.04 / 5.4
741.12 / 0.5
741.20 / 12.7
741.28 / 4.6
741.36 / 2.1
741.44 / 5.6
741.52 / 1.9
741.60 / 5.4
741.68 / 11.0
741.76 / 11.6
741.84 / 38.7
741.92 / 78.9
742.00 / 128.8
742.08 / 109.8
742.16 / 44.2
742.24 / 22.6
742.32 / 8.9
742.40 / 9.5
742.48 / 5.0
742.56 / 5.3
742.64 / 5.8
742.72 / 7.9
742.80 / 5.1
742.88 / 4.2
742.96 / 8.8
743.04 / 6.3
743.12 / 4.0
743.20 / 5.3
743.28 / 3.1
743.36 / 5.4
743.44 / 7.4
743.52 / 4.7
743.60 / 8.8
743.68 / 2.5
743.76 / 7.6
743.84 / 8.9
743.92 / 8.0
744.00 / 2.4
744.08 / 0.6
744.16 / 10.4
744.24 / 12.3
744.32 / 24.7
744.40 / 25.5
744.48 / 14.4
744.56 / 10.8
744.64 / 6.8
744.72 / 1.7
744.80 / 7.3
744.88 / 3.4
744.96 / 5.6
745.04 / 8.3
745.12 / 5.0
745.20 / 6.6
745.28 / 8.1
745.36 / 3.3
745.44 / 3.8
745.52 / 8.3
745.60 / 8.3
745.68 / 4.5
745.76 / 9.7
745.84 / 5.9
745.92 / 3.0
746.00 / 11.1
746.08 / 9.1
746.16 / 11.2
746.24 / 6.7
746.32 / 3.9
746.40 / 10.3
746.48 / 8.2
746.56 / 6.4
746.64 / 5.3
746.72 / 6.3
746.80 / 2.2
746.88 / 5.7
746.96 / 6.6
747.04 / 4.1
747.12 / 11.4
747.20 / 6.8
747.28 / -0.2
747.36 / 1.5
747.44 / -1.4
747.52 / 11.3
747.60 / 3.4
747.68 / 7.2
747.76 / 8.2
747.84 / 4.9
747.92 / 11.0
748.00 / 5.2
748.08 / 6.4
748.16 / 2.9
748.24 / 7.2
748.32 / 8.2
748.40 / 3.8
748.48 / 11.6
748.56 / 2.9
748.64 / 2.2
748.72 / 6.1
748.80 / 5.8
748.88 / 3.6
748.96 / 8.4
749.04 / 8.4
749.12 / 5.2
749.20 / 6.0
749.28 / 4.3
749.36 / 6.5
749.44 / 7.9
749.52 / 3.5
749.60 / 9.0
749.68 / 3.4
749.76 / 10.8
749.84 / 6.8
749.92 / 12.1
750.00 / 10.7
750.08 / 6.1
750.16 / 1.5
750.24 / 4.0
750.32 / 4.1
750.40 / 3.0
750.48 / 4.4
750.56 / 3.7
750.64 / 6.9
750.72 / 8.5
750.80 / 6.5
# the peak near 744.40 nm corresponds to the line [N II]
